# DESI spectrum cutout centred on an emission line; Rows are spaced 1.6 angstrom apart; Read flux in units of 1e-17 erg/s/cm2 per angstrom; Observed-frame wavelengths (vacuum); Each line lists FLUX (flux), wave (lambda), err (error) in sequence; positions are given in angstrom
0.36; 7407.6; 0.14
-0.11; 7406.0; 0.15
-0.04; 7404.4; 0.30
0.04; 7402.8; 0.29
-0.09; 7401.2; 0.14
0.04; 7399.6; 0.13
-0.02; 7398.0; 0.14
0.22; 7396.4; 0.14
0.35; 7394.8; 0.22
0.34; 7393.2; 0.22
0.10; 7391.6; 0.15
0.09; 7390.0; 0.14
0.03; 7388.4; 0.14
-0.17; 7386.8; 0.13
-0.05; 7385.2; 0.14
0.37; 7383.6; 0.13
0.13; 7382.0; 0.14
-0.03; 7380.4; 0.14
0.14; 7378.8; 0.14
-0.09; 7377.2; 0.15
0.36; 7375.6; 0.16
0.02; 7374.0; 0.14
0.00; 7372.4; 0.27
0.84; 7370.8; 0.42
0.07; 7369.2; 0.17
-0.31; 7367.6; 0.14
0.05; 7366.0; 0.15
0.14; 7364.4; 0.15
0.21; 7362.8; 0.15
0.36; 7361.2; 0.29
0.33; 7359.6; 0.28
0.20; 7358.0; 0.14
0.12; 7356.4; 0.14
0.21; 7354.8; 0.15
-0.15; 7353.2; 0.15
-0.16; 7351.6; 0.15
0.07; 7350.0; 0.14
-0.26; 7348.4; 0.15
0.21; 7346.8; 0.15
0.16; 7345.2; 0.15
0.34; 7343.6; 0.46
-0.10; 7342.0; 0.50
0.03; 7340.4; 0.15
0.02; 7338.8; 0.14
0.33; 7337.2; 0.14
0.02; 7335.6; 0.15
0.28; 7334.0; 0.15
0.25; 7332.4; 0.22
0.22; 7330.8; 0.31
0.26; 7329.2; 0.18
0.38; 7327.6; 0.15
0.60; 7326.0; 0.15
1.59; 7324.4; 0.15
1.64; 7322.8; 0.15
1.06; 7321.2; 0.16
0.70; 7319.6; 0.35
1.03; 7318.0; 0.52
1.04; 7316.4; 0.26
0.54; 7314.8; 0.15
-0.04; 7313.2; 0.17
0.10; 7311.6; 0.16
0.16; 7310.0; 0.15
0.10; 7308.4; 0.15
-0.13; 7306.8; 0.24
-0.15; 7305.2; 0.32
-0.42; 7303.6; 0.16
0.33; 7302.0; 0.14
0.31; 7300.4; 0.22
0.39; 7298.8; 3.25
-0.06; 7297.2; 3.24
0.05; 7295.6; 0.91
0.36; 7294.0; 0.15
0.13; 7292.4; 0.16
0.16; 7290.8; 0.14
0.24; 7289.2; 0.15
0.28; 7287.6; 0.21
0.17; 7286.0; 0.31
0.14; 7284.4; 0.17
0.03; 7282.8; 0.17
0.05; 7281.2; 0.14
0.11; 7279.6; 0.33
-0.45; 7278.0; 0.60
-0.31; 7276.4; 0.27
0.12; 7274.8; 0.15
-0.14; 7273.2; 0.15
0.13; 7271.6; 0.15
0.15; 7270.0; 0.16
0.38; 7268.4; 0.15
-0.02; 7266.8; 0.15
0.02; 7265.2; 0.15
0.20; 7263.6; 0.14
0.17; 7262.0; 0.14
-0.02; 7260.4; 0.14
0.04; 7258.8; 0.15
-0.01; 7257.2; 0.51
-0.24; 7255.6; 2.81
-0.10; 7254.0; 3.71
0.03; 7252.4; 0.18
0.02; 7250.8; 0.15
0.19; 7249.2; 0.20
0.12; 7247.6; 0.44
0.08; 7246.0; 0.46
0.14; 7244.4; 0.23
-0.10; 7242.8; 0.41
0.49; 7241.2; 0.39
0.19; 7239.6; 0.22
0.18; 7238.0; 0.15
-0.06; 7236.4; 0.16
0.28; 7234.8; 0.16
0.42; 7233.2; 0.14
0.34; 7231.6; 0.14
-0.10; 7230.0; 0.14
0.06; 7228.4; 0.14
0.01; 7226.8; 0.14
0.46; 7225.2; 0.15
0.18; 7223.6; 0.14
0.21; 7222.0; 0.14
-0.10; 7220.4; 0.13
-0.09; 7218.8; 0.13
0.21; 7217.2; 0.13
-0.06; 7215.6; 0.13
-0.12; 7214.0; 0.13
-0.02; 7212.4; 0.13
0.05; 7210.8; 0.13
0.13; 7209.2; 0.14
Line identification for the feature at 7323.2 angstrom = [O II]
